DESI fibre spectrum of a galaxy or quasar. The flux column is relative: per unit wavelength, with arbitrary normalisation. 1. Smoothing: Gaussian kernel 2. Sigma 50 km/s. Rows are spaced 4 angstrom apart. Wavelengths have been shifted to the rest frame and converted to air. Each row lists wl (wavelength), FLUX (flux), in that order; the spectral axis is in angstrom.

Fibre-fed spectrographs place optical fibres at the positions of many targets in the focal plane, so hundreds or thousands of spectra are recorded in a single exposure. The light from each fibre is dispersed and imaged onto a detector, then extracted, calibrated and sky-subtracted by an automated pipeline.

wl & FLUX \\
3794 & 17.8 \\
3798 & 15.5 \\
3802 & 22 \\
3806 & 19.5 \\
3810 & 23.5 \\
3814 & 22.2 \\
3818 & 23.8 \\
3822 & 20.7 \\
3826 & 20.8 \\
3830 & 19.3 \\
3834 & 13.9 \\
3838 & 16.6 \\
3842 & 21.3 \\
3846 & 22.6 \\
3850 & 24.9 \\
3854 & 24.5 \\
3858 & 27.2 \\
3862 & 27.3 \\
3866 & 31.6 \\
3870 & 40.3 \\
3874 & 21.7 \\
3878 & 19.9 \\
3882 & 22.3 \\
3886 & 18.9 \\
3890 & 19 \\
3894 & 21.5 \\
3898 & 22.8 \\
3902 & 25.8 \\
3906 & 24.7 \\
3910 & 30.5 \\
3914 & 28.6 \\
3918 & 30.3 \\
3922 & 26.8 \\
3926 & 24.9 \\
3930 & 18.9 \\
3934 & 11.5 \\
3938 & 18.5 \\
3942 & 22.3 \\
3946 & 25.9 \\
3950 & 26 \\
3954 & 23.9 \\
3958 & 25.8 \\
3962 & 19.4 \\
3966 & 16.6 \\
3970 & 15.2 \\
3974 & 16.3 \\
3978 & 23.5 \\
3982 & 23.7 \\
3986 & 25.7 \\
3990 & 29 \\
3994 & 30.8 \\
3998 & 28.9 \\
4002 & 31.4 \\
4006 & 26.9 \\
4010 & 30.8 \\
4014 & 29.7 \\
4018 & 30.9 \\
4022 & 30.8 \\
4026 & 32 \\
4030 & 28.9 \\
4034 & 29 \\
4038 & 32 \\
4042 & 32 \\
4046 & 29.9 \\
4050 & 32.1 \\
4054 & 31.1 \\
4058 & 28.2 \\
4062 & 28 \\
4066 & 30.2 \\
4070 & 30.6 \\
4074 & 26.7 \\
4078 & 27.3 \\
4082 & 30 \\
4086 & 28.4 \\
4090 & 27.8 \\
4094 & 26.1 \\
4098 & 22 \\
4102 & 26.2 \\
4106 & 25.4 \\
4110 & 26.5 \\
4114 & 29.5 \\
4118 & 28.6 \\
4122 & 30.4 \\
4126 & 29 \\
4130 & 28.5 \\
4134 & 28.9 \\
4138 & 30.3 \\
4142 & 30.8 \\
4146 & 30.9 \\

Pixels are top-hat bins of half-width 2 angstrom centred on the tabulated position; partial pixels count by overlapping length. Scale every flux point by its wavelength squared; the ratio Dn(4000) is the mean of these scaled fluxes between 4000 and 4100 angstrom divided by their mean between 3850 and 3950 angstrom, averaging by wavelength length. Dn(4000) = 1.29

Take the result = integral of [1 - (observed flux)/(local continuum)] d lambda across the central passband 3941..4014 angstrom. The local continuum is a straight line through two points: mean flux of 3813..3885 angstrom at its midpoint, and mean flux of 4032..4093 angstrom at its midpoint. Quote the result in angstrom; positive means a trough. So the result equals 6.4 angstrom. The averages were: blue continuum 23.3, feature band 24.7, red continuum 29.5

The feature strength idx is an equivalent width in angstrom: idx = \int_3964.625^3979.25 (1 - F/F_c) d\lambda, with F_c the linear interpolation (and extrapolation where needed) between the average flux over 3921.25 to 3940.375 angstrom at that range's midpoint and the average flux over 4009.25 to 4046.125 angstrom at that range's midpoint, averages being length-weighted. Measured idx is 4.0 angstrom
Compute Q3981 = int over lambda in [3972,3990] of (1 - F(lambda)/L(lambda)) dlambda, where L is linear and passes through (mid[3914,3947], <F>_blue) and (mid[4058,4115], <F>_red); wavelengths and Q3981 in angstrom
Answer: 0.89 angstrom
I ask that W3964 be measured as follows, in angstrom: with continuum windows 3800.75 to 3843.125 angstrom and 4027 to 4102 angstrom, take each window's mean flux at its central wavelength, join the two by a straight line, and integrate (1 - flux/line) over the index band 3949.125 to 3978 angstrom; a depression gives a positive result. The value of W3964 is 5.5 angstrom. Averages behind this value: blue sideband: 20.3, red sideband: 28.9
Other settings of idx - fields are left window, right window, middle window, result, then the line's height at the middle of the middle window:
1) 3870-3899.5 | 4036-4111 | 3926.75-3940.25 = 3.7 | 23.8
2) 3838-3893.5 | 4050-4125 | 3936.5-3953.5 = 1.5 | 25.7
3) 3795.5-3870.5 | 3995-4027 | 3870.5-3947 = 7.7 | 25.8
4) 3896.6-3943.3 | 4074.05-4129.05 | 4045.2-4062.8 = -2.3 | 26.5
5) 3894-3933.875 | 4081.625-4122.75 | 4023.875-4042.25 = -3.0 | 26.4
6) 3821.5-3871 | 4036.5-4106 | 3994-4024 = -3.0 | 27.3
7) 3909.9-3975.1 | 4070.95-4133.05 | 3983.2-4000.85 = -3.4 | 23.9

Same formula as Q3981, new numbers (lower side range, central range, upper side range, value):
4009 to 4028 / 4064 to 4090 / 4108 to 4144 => 1.0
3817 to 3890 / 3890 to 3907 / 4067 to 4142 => 0.6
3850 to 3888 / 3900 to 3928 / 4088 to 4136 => -1.3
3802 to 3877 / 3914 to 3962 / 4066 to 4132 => 3.4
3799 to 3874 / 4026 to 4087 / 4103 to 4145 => -5.0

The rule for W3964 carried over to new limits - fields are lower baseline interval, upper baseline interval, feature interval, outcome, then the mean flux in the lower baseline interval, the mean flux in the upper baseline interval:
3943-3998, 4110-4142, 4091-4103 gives 1.4 angstrom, 23.4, 29.2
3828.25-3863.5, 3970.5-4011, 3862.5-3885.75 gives -3.9 angstrom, 21.9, 26.2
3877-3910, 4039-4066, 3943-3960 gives 0.1 angstrom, 22.4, 30.3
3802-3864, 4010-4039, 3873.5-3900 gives 3.8 angstrom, 21.9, 30.4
